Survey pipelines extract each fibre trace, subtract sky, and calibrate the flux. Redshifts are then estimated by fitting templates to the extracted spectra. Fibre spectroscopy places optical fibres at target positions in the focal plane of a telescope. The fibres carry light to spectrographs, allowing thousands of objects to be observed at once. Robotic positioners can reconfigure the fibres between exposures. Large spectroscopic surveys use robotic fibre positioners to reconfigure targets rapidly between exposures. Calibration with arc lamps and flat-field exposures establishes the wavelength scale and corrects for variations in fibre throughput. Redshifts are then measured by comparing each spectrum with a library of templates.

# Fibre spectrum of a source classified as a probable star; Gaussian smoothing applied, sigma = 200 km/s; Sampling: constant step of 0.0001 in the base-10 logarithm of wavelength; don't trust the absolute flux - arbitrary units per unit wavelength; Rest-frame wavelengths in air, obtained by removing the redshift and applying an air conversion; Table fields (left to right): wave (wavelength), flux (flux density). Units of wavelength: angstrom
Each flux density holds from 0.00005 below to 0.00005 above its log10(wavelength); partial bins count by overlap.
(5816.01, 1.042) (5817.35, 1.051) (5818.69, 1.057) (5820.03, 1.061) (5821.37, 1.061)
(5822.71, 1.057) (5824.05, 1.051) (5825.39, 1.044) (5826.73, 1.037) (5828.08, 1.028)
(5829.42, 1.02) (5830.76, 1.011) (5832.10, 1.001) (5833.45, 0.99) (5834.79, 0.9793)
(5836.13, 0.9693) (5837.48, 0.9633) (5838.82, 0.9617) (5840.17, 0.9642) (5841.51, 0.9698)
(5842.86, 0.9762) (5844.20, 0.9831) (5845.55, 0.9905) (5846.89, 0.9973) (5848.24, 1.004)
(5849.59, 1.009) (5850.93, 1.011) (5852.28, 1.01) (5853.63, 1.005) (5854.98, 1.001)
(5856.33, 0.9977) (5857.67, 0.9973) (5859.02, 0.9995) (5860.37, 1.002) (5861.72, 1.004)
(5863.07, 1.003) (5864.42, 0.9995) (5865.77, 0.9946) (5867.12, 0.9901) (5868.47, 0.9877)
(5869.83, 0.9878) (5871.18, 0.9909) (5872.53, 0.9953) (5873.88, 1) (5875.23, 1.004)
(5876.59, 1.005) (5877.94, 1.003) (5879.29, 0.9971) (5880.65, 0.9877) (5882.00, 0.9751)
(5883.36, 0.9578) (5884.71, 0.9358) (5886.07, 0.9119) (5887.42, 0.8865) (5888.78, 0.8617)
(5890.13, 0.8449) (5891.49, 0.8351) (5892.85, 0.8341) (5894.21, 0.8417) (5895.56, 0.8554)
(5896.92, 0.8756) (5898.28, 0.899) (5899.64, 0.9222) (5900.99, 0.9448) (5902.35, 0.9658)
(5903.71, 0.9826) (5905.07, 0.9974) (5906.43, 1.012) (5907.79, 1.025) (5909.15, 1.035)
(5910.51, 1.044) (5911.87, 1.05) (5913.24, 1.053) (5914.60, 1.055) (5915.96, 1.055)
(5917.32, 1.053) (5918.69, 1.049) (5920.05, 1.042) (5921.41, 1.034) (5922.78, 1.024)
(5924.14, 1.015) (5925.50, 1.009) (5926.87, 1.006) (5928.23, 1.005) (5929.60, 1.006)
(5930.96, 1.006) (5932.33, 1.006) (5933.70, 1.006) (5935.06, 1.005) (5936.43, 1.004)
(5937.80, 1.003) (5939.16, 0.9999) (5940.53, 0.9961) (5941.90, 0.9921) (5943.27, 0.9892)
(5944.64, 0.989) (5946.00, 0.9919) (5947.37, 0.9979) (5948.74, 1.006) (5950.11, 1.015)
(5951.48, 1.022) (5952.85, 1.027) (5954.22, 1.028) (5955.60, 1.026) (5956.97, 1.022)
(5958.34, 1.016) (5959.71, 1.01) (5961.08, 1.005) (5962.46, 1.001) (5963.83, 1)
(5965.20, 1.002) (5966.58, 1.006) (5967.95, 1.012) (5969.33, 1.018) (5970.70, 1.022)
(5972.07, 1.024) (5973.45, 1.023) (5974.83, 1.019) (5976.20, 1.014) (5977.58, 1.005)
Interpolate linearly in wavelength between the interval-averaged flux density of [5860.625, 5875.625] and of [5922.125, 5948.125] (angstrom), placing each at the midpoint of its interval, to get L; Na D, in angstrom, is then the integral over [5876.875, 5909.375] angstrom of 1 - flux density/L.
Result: 2.2 angstrom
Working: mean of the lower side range 0.996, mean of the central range 0.932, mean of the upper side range 1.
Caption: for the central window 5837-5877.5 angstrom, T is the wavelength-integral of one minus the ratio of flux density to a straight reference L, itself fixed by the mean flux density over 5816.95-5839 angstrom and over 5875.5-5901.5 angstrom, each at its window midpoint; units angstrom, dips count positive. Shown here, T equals -1.0 angstrom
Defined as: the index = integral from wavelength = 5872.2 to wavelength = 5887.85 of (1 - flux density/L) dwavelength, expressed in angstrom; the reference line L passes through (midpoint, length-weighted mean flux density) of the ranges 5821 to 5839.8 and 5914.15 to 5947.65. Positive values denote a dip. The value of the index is 0.6 angstrom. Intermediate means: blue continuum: 1.01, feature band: 0.973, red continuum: 1.01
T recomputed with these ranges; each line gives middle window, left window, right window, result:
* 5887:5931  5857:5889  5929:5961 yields 0.9 angstrom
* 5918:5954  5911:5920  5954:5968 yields 0.8 angstrom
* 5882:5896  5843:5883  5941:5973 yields 1.7 angstrom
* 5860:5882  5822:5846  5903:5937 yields 0.3 angstrom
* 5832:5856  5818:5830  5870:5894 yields 0.5 angstrom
